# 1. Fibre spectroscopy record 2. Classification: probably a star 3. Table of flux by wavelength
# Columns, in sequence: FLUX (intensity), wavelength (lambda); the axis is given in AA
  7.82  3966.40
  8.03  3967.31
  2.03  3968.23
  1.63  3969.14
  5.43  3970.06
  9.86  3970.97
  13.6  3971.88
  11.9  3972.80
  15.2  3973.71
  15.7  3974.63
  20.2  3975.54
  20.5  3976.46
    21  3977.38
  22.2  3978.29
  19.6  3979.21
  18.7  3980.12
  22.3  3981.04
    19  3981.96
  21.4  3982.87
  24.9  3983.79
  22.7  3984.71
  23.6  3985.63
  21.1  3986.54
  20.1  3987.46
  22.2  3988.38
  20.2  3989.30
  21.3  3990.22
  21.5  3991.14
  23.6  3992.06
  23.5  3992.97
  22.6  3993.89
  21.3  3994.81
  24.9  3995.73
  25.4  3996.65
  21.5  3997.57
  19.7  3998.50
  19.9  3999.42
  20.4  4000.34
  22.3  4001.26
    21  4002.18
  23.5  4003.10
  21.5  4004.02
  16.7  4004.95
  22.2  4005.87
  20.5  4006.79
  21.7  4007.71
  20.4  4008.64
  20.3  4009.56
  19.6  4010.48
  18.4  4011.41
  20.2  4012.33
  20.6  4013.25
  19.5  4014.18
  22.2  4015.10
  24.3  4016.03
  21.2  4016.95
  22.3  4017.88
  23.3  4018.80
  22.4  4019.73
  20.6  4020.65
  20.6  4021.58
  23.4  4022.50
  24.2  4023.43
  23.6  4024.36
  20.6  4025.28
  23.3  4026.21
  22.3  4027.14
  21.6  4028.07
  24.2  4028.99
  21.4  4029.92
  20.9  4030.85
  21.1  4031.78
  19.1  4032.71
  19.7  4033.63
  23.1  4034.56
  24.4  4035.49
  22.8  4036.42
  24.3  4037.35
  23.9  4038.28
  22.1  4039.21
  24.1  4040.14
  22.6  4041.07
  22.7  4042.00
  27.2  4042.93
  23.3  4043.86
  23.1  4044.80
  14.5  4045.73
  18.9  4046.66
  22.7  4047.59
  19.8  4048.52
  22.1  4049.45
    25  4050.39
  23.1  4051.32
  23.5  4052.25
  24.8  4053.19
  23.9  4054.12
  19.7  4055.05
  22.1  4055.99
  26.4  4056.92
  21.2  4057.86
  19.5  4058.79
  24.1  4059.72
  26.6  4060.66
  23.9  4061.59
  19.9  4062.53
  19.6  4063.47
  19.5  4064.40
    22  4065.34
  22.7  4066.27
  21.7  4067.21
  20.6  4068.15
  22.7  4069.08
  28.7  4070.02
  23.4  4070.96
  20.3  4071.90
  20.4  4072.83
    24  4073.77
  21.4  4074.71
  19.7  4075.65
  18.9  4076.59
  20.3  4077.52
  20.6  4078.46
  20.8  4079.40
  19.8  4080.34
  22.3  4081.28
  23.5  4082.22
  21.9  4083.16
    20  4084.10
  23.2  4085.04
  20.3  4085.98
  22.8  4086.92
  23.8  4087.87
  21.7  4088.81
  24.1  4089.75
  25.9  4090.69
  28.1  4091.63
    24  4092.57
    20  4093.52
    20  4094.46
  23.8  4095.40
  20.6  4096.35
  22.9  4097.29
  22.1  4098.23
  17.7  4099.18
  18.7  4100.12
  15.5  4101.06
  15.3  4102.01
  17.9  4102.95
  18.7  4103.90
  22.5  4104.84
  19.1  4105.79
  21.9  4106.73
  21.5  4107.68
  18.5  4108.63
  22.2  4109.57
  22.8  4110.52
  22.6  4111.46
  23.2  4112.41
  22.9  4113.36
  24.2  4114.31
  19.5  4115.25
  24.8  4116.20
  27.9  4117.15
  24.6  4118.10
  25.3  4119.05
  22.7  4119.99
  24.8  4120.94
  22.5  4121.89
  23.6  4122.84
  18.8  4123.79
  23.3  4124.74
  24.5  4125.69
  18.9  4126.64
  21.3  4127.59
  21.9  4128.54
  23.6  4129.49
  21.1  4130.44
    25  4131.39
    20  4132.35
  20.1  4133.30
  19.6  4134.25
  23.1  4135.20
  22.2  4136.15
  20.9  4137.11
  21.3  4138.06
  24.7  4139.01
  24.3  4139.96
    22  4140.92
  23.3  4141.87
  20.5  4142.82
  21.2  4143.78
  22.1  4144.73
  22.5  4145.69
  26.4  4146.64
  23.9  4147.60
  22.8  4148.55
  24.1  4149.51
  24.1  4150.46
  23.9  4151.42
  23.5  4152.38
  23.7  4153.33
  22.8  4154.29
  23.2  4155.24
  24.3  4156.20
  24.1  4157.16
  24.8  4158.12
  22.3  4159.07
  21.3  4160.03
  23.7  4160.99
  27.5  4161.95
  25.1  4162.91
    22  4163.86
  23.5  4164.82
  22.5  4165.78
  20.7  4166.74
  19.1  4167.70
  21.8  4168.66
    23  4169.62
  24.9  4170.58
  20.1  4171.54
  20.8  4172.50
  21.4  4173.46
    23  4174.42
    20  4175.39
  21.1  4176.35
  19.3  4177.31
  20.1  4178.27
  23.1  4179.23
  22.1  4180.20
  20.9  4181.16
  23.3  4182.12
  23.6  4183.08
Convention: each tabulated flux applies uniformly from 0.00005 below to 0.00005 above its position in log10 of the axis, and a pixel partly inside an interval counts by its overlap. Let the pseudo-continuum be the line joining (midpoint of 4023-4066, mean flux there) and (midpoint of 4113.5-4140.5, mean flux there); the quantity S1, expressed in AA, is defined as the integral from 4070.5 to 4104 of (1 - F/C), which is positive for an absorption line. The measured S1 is 1.9 AA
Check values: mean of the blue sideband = 22.4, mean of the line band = 21.3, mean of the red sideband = 22.7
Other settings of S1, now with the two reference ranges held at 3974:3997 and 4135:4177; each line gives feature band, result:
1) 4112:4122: -0.6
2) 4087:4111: 1.2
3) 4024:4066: -0.7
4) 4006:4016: 0.5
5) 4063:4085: 0.6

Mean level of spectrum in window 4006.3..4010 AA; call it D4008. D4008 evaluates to 20.7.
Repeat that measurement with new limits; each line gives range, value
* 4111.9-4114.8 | 23.4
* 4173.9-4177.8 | 20.8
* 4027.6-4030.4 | 22.4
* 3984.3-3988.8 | 21.9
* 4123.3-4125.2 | 21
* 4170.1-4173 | 21.9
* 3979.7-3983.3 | 20.4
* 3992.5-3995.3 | 22.6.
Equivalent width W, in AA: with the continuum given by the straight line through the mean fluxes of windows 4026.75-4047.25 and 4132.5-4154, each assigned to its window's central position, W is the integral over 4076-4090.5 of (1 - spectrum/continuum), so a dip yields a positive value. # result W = 0.5 AA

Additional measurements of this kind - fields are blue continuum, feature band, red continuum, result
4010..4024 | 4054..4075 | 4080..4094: 0.0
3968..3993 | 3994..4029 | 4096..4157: -4.9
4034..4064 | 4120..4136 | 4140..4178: 0.5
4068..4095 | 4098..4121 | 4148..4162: 1.4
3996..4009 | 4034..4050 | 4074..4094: -0.6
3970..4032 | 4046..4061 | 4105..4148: -0.7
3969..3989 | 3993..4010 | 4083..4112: -2.5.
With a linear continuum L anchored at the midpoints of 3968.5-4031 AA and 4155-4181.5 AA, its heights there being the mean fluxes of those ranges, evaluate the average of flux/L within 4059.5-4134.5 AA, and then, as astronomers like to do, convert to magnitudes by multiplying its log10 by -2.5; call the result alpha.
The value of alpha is -0.019 mag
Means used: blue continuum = 20.4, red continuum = 22.3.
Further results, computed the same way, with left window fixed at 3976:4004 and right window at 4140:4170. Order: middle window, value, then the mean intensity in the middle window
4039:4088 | 0.01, 22.1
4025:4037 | 0.01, 21.9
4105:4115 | 0.04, 21.9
